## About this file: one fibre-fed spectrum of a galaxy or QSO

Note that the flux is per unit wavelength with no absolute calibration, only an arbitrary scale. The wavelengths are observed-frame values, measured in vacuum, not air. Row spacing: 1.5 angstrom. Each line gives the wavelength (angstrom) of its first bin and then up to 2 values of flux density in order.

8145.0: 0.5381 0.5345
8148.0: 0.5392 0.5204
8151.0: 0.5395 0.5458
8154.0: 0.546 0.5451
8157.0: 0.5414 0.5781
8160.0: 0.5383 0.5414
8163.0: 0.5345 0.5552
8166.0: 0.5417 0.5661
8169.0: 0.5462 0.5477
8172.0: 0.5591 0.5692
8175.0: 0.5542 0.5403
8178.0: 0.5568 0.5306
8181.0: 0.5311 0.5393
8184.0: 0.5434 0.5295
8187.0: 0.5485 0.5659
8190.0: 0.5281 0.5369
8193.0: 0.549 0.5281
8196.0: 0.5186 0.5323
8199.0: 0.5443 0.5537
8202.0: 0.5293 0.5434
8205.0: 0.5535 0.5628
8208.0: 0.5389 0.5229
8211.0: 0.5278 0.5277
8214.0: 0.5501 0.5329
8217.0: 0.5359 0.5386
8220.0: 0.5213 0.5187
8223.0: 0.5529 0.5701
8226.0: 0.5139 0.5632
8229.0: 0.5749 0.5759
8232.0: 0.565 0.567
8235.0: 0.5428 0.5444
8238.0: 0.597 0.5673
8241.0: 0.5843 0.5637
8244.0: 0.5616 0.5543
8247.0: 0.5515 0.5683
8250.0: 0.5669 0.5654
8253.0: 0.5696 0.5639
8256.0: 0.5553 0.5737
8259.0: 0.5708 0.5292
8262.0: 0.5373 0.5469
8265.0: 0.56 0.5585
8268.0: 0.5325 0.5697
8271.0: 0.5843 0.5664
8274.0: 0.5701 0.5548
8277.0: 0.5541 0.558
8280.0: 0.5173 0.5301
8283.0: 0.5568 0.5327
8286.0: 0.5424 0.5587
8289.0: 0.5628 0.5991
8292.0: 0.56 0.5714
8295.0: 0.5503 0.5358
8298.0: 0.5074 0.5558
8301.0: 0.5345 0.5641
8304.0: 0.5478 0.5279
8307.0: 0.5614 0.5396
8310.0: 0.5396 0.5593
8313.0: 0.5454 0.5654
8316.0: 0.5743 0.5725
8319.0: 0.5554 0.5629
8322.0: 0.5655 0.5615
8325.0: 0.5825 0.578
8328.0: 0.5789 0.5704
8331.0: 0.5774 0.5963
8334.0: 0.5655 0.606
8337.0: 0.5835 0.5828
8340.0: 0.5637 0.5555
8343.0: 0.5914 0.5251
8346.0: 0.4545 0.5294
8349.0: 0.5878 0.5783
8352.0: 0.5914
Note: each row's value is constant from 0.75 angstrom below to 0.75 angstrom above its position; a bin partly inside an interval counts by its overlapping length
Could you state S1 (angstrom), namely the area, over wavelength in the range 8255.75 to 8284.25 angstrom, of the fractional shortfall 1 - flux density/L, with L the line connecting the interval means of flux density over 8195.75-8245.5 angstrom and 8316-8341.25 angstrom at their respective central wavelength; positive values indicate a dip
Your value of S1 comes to 0.4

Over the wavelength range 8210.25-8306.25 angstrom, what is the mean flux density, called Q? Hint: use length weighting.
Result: 0.553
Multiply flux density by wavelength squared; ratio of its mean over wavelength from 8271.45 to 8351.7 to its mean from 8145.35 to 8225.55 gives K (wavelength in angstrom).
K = 1.06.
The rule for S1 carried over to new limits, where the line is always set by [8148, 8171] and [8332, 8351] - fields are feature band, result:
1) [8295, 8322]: 0.4 angstrom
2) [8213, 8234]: 0.1 angstrom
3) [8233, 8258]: -0.5 angstrom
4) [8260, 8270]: 0.1 angstrom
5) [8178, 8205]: 0.5 angstrom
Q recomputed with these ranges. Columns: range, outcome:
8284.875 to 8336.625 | 0.561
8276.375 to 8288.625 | 0.544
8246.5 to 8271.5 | 0.559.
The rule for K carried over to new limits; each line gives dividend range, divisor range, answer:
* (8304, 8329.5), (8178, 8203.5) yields 1.07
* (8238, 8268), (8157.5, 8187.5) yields 1.04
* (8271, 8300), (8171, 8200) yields 1.04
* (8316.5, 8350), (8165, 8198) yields 1.08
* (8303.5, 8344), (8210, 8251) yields 1.05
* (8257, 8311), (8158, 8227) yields 1.04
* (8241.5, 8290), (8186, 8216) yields 1.05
